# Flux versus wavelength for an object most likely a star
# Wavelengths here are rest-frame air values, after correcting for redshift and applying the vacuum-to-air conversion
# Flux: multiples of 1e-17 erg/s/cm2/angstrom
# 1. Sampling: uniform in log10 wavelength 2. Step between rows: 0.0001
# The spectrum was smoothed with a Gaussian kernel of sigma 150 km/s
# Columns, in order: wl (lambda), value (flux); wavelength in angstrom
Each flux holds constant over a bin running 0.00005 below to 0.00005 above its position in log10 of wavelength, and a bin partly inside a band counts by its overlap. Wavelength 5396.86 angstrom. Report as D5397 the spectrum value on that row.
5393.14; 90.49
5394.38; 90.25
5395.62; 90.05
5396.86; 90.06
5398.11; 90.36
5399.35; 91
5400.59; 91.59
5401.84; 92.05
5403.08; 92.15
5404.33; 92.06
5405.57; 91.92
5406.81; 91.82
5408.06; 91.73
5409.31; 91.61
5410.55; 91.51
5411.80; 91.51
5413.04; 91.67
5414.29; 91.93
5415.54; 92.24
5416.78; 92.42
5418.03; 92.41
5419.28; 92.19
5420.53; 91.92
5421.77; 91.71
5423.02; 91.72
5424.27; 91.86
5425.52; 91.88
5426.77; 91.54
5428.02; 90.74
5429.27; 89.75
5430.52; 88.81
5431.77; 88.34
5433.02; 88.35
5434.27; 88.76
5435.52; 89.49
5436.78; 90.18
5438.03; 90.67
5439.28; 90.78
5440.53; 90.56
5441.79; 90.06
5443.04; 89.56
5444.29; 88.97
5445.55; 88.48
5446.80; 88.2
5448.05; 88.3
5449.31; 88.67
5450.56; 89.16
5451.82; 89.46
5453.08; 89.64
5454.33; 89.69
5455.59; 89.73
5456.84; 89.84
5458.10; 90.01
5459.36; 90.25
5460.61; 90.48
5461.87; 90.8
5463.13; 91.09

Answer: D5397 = 90.06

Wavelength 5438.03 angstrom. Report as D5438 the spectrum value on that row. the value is 90.67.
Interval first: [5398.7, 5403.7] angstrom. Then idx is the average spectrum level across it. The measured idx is 91.8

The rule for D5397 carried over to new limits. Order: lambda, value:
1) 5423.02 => 91.72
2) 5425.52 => 91.88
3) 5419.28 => 92.19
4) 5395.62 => 90.05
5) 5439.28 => 90.78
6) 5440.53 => 90.56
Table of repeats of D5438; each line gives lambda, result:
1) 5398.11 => 90.36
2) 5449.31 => 88.67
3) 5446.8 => 88.2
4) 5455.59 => 89.73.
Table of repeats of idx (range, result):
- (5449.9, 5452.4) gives 89.3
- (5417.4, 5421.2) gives 92.2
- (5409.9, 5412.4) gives 91.6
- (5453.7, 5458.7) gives 89.9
